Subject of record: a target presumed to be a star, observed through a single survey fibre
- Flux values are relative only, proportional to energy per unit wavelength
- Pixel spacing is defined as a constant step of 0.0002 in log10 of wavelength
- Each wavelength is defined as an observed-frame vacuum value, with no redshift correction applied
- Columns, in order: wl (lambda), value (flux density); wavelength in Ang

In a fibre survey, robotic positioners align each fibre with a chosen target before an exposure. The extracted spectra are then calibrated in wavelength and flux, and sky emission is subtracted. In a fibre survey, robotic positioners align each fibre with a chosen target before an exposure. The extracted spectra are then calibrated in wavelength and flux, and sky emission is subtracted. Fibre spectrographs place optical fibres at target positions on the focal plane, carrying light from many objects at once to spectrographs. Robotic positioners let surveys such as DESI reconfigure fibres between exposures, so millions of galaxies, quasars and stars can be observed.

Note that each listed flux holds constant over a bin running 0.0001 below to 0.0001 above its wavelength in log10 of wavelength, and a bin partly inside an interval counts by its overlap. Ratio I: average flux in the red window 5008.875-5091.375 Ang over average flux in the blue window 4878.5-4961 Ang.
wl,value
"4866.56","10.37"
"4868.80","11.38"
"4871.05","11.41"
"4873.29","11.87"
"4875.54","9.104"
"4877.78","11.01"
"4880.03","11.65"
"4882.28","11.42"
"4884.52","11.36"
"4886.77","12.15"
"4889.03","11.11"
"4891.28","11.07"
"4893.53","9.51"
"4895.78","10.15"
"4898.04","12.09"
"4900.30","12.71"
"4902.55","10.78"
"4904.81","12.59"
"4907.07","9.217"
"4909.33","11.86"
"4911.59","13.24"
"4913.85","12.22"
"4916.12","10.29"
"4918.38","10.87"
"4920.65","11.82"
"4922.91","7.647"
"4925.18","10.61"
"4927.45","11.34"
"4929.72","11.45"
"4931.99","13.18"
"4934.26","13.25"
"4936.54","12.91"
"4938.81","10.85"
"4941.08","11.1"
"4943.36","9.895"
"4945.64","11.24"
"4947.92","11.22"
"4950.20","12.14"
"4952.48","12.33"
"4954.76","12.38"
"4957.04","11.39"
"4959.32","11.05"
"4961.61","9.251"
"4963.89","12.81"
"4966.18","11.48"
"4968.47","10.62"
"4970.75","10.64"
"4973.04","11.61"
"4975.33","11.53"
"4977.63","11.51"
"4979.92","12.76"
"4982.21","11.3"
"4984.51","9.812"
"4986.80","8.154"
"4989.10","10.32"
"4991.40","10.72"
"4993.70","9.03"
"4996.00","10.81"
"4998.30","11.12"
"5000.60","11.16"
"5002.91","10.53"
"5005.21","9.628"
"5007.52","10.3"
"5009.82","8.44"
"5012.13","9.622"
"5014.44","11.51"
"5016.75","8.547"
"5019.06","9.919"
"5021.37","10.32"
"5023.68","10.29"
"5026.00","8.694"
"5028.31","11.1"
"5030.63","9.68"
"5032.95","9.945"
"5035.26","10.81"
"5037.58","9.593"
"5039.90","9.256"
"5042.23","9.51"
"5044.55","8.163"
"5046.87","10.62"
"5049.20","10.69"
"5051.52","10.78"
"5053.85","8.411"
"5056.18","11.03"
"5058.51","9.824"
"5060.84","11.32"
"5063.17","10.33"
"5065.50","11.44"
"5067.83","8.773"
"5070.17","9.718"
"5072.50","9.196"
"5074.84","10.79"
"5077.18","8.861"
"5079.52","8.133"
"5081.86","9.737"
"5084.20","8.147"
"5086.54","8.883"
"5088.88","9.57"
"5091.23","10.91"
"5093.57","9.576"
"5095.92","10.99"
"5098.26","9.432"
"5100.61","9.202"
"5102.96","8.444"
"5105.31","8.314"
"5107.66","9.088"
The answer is 0.9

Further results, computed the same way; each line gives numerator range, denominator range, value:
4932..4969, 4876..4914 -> 1.02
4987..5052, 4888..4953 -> 0.88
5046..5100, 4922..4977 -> 0.87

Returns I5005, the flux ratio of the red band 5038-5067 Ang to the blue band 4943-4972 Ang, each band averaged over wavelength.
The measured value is 0.89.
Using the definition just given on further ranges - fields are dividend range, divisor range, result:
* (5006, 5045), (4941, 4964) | 0.87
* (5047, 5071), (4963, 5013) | 0.97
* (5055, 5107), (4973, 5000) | 0.90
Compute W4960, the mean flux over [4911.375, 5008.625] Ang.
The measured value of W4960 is 11.1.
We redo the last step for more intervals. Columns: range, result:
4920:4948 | 11.3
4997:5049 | 9.96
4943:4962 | 11.3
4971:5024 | 10.4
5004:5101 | 9.81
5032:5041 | 9.91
